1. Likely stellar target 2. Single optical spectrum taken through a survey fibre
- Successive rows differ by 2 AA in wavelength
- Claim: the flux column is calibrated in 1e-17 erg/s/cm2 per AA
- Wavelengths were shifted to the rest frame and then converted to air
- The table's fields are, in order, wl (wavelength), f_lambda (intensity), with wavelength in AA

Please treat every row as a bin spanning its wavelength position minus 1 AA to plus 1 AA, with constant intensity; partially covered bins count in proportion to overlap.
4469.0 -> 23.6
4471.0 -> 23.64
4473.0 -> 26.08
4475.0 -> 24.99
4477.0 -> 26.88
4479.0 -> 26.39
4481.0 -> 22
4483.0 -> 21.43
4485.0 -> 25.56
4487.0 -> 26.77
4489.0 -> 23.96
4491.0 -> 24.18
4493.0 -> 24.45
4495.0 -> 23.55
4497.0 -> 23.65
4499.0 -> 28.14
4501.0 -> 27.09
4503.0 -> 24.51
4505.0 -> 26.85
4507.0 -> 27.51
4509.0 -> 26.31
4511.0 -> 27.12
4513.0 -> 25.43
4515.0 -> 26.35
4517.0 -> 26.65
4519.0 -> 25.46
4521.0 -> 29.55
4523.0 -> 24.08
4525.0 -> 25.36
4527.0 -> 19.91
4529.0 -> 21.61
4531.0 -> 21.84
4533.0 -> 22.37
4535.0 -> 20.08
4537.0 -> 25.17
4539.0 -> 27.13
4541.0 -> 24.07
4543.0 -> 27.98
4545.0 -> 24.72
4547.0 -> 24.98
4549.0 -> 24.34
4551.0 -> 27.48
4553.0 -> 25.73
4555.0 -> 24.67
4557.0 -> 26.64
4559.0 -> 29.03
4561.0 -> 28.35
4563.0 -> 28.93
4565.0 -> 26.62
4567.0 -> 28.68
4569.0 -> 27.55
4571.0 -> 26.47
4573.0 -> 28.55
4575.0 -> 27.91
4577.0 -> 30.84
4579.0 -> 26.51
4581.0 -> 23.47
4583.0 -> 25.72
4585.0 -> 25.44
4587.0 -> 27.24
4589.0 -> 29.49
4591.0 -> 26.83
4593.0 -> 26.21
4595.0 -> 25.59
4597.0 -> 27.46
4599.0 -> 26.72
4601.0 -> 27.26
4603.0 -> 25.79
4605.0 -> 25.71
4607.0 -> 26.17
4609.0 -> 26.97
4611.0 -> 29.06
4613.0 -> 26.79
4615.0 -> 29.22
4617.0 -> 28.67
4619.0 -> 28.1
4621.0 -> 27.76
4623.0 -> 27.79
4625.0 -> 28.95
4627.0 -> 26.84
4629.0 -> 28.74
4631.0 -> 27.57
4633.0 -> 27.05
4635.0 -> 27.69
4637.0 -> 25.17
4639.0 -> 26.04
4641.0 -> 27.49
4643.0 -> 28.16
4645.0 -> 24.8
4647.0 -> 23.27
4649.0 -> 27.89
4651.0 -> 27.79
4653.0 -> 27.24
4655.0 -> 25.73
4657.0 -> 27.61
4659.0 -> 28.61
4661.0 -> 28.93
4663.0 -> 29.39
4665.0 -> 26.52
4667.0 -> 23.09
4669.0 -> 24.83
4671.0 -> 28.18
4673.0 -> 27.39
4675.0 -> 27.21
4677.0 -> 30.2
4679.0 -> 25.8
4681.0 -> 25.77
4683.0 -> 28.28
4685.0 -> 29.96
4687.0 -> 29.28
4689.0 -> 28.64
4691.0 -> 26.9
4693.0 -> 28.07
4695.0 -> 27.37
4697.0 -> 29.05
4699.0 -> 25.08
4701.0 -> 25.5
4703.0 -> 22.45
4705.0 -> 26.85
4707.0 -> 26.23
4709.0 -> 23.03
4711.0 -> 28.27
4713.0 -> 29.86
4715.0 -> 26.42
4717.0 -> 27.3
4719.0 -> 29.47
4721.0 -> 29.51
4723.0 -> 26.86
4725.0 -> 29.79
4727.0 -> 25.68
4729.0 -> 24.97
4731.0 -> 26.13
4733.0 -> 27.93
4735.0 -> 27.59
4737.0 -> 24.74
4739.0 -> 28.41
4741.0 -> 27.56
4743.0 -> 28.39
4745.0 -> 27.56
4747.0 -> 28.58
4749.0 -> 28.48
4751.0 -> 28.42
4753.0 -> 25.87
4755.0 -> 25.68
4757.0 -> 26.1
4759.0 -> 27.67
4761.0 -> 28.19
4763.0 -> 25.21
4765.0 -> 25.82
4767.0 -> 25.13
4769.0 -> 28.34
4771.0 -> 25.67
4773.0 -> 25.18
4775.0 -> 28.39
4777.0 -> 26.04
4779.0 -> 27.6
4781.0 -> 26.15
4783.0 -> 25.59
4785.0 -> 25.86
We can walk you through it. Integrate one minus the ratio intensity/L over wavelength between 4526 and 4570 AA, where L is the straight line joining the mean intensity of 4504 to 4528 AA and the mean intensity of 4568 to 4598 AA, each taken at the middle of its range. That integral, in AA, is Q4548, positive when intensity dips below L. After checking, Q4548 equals 1.8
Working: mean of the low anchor 25.9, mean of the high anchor 27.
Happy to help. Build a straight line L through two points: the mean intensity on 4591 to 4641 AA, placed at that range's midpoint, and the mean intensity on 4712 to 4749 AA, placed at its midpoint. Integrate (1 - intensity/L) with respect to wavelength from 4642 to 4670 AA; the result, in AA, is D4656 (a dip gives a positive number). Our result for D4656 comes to 0.67 AA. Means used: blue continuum 27.2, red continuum 27.6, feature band 26.7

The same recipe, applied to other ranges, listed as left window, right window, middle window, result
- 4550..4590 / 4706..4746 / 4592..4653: 0.4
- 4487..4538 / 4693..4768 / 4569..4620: -2.9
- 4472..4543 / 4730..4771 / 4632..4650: -0.2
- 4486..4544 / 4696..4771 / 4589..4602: -0.6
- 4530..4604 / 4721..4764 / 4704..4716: 0.1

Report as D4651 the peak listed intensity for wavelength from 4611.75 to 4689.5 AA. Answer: 30.2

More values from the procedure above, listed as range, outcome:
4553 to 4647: 30.84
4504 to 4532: 29.55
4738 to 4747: 28.58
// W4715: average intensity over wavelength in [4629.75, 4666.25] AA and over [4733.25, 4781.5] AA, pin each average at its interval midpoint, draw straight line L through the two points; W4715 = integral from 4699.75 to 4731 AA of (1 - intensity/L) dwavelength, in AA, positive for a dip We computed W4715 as 0.3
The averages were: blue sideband 27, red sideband 27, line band 26.8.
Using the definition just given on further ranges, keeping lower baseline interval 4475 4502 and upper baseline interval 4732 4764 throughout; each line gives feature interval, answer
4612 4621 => -0.7 AA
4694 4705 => 0.4 AA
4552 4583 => -2.0 AA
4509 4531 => 0.1 AA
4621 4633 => -0.8 AA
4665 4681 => 0.0 AA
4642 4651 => 0.0 AA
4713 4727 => -0.6 AA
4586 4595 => -0.5 AA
